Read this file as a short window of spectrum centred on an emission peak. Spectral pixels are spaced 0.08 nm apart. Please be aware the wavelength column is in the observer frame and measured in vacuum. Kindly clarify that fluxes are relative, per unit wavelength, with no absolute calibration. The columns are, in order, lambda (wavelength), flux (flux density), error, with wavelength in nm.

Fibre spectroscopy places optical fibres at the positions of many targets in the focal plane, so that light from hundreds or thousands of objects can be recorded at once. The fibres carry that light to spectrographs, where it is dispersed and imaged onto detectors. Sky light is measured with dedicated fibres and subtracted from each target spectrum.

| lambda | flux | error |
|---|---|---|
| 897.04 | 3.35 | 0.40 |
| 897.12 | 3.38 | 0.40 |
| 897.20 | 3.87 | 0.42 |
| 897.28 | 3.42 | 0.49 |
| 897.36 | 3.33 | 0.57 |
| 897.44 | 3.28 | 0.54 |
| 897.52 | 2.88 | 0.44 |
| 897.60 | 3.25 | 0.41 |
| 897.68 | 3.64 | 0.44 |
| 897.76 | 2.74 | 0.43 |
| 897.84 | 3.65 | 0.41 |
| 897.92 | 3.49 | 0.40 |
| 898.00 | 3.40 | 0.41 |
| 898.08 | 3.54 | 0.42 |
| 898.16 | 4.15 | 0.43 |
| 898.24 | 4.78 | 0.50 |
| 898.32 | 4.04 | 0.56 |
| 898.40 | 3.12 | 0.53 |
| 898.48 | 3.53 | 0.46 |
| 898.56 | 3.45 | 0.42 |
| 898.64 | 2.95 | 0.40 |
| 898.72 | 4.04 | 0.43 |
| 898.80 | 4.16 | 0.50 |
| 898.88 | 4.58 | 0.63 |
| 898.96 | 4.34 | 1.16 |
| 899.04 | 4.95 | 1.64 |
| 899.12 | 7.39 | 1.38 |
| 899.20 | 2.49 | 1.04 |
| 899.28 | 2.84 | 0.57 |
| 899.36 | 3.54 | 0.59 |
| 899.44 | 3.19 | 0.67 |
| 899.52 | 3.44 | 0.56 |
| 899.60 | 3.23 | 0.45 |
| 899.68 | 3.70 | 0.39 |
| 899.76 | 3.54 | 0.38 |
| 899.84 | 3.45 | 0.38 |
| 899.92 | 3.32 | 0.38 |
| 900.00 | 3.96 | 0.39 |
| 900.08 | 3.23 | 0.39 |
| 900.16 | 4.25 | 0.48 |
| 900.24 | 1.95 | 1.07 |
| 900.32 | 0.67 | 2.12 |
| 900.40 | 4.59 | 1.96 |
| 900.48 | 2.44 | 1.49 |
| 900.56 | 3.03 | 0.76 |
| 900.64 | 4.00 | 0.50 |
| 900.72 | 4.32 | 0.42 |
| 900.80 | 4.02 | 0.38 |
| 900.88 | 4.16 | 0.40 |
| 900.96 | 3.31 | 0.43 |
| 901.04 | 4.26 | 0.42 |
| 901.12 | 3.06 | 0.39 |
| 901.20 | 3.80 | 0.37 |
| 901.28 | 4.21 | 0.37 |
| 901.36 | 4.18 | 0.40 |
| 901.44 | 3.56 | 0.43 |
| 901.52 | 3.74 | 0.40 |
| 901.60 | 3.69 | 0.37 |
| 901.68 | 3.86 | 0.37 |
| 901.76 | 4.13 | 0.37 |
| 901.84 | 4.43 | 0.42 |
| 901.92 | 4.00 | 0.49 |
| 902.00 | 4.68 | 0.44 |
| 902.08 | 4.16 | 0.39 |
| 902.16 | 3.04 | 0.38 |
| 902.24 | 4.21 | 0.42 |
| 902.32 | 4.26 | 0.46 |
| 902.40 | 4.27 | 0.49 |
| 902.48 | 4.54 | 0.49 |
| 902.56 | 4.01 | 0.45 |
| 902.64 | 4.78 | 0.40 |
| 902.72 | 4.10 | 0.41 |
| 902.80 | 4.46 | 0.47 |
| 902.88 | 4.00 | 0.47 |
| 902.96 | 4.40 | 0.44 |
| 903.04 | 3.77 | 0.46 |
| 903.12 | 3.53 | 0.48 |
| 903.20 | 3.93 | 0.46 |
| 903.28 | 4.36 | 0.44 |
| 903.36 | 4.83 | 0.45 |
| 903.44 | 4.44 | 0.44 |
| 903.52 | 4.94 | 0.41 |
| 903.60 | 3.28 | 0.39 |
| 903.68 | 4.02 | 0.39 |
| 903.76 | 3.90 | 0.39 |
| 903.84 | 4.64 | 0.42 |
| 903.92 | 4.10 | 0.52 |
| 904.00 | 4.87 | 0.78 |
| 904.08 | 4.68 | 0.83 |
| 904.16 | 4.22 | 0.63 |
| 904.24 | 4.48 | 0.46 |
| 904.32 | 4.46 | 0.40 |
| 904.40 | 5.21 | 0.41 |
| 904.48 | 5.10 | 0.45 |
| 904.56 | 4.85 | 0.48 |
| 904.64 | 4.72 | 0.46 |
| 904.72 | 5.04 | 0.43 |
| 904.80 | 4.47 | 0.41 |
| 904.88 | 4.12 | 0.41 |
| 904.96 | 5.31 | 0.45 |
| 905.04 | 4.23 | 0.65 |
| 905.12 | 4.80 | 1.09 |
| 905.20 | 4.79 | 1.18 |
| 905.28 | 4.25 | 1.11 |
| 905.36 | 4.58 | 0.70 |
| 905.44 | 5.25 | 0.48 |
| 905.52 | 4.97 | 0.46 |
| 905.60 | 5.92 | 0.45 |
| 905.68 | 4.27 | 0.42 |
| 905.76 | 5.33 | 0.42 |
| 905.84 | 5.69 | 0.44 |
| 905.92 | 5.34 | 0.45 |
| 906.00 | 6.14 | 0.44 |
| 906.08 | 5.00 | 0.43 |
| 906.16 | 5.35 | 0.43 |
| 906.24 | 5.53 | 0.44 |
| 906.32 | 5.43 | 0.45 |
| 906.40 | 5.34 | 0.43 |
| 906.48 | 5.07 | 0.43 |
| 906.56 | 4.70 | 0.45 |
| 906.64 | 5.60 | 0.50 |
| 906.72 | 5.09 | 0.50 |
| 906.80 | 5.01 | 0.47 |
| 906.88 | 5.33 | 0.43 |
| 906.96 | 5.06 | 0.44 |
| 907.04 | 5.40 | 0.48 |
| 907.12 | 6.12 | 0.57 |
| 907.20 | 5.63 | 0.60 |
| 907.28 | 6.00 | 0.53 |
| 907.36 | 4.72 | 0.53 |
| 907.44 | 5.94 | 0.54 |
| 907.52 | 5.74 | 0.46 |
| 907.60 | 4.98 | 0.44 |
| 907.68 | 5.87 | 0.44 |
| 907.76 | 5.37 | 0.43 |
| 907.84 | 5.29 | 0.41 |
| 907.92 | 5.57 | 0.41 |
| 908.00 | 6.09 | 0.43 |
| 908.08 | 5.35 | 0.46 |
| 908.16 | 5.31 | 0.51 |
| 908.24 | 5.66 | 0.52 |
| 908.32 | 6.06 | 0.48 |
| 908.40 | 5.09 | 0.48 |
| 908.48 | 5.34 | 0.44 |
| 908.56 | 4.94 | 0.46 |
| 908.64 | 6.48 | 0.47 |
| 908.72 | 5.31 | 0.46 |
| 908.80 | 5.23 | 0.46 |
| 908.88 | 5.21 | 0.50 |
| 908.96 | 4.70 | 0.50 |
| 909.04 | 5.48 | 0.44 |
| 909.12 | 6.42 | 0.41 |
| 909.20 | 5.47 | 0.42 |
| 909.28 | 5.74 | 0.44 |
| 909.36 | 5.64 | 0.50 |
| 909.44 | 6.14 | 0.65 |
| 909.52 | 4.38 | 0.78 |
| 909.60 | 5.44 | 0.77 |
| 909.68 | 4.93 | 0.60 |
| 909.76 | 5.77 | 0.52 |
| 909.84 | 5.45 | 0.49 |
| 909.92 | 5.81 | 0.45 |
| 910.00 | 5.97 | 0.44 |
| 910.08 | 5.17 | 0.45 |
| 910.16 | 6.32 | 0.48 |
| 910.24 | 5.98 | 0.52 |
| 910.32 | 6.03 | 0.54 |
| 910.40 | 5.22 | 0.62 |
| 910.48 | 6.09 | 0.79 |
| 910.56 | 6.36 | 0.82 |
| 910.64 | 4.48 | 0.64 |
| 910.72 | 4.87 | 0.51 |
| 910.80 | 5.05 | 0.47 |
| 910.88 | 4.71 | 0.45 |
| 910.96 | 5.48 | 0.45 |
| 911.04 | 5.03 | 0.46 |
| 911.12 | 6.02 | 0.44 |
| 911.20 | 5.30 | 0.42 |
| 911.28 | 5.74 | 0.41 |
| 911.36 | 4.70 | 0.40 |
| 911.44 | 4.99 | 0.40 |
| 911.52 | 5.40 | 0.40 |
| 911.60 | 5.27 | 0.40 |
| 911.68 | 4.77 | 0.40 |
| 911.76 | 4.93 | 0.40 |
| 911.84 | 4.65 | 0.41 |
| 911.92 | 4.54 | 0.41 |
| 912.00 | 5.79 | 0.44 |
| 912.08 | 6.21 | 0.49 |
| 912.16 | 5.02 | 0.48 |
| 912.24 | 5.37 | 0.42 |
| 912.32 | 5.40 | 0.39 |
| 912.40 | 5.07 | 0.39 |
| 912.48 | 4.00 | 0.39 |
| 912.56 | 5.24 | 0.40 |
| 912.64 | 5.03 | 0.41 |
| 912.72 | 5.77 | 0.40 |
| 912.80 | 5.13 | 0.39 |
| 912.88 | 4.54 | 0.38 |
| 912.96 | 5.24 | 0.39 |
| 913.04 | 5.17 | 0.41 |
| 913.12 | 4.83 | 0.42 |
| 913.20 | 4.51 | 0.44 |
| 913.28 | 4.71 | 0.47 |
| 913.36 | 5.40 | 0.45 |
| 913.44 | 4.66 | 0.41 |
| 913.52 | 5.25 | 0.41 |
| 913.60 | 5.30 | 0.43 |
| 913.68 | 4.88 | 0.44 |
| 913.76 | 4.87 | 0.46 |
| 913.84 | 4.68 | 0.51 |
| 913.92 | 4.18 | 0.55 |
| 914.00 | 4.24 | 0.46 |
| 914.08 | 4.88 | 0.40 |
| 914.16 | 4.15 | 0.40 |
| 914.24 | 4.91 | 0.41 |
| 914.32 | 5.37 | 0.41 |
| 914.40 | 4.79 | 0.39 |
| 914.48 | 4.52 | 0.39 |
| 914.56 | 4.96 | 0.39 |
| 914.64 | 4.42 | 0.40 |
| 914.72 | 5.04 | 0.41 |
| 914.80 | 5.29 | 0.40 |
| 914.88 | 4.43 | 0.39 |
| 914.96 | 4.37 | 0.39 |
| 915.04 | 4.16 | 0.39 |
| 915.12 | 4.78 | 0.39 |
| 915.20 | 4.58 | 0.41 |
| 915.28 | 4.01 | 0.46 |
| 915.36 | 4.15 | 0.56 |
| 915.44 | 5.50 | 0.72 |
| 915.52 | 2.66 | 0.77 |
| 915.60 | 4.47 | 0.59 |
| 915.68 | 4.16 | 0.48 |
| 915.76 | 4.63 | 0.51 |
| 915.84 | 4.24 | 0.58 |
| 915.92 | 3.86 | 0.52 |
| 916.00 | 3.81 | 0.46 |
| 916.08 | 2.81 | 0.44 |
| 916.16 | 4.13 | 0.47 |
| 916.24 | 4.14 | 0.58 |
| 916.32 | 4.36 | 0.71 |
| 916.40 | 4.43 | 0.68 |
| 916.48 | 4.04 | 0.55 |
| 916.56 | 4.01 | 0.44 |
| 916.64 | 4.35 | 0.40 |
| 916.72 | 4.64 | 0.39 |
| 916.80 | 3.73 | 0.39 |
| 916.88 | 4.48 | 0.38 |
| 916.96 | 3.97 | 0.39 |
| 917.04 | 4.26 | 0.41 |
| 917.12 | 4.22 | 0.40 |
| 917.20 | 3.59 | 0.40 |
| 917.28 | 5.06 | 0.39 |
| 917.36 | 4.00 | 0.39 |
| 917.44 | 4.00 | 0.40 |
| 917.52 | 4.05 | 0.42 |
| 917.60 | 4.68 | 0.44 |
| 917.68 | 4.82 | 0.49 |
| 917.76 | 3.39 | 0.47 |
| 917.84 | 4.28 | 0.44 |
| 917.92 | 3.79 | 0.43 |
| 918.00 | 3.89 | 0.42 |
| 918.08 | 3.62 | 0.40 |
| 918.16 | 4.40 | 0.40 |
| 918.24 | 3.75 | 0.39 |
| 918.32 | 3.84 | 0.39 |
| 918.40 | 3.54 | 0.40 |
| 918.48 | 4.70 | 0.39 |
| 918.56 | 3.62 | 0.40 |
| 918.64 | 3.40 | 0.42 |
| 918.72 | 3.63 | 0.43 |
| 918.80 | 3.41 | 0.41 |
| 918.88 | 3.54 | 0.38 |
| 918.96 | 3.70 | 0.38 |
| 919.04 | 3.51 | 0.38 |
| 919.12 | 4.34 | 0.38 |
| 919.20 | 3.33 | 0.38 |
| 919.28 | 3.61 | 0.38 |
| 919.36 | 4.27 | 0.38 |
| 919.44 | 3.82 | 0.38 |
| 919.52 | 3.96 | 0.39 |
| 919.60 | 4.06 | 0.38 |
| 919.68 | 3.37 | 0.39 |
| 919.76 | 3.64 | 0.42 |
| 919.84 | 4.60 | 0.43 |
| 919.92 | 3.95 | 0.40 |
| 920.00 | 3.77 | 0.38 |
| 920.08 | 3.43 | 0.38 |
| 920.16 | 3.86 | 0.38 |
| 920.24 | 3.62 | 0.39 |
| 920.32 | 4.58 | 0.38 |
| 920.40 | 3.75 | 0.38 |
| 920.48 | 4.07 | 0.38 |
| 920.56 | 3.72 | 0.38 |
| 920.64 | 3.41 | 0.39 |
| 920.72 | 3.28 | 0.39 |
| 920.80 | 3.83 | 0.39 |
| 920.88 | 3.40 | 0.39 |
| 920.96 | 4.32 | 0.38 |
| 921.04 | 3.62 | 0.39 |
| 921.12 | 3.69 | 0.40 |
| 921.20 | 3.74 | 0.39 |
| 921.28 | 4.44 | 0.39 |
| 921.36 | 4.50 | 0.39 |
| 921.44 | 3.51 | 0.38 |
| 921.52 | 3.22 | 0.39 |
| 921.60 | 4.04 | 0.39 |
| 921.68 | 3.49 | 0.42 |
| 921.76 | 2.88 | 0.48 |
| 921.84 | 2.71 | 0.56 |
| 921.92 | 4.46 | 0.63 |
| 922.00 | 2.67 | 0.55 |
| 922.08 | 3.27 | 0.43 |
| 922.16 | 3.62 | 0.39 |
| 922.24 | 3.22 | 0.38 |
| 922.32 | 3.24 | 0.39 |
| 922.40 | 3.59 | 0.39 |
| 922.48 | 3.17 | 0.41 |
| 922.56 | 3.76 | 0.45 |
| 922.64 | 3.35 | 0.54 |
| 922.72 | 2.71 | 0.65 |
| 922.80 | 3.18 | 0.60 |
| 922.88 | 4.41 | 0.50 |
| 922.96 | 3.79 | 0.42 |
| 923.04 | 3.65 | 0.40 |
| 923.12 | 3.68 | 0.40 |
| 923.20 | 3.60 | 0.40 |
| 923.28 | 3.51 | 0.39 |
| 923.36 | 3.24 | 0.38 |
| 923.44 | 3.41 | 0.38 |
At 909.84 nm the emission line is Mg II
